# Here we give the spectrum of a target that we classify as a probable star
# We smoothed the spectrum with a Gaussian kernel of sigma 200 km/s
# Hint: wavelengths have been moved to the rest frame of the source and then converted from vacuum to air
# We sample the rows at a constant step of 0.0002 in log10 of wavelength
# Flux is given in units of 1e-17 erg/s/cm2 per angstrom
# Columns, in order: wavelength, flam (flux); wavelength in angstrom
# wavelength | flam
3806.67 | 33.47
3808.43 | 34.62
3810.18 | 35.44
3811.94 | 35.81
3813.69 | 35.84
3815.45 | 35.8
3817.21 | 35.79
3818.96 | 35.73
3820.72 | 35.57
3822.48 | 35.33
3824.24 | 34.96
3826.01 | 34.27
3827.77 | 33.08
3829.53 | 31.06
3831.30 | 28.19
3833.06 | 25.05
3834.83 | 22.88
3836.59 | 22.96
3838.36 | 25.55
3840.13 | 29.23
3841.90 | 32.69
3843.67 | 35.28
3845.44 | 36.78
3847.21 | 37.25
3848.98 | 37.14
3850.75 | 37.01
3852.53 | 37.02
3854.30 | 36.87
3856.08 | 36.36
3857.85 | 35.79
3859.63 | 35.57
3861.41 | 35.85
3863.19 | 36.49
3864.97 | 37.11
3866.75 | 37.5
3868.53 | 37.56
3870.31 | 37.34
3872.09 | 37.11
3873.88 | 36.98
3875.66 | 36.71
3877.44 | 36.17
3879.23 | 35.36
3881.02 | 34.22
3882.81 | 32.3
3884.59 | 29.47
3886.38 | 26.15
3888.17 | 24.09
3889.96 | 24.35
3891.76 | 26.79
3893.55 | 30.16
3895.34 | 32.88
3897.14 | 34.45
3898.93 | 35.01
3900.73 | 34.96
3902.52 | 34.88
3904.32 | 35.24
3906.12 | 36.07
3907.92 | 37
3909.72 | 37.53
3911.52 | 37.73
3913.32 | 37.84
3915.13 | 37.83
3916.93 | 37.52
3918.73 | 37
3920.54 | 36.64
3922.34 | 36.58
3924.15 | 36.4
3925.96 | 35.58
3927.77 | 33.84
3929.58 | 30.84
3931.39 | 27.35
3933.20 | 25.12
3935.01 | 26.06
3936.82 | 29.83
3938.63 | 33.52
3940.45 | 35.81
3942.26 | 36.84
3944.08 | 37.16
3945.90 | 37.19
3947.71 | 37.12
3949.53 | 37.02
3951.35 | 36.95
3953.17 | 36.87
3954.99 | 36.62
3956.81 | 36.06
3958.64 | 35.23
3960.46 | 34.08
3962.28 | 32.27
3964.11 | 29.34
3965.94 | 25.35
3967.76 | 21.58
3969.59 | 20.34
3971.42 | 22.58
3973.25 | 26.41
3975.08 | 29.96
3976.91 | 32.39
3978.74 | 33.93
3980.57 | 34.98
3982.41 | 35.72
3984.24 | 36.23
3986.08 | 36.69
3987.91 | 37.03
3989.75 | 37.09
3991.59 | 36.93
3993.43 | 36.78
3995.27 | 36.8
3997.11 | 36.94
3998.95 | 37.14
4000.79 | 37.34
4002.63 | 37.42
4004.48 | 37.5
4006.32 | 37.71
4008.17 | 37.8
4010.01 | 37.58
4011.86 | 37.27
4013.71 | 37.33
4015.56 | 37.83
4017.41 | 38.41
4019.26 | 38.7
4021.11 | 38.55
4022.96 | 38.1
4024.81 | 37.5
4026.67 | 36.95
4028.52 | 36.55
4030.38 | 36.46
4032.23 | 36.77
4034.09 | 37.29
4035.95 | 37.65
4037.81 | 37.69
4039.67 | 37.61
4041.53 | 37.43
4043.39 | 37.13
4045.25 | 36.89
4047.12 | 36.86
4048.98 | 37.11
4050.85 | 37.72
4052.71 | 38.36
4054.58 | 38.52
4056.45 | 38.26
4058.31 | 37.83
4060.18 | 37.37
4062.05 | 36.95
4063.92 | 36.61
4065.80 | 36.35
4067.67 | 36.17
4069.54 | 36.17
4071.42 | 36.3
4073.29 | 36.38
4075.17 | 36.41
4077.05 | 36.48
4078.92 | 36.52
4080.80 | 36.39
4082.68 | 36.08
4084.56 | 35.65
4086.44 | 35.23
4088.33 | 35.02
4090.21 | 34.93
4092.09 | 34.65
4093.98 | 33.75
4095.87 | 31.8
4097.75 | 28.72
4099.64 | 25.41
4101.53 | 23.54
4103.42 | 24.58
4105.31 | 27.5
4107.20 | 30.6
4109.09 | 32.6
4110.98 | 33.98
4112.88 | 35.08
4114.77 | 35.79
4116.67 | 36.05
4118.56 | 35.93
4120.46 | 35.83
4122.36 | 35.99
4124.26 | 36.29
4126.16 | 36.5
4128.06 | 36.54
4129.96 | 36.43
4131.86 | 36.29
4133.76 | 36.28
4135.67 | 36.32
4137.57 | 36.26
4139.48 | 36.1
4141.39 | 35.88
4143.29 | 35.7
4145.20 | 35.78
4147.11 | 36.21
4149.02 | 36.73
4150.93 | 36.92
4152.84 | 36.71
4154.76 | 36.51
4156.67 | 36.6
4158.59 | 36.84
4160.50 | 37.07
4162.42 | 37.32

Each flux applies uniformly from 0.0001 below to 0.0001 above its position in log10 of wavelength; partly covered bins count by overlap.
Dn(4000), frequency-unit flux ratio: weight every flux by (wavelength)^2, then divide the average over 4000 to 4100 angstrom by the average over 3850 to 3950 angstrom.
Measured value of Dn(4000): 1.14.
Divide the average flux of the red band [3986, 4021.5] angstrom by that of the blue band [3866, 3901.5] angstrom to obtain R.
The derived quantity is 1.14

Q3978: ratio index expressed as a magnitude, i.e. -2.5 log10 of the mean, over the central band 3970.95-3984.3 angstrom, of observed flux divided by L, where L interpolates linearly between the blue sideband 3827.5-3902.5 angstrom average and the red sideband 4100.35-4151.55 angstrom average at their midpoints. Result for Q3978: 0.07 mag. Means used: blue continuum 33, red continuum 34.5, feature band 31.5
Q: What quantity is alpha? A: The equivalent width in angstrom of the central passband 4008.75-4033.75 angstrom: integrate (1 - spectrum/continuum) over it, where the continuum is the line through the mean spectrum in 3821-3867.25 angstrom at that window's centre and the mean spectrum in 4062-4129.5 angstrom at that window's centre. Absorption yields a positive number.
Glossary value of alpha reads -2.7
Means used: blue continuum 33.4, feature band 37.5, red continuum 34.1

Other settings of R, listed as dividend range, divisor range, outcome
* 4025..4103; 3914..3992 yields 1.07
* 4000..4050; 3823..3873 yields 1.11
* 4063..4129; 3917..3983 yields 1.05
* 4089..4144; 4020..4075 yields 0.90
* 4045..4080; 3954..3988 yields 1.18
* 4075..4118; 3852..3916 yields 0.95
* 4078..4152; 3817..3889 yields 1.02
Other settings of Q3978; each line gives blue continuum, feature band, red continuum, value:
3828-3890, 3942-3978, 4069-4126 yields 0.05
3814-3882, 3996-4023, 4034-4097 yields -0.05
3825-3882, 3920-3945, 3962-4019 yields 0.04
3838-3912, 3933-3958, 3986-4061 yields 0.03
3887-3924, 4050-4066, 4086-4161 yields -0.10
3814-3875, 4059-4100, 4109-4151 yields 0.02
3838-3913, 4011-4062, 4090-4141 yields -0.12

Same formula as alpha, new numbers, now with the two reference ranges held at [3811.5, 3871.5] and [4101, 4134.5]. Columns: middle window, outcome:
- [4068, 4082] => -1.05 angstrom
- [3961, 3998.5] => 2.03 angstrom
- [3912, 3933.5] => -0.47 angstrom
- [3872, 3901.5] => 1.70 angstrom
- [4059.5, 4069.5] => -0.83 angstrom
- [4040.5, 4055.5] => -1.62 angstrom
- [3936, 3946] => -0.29 angstrom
